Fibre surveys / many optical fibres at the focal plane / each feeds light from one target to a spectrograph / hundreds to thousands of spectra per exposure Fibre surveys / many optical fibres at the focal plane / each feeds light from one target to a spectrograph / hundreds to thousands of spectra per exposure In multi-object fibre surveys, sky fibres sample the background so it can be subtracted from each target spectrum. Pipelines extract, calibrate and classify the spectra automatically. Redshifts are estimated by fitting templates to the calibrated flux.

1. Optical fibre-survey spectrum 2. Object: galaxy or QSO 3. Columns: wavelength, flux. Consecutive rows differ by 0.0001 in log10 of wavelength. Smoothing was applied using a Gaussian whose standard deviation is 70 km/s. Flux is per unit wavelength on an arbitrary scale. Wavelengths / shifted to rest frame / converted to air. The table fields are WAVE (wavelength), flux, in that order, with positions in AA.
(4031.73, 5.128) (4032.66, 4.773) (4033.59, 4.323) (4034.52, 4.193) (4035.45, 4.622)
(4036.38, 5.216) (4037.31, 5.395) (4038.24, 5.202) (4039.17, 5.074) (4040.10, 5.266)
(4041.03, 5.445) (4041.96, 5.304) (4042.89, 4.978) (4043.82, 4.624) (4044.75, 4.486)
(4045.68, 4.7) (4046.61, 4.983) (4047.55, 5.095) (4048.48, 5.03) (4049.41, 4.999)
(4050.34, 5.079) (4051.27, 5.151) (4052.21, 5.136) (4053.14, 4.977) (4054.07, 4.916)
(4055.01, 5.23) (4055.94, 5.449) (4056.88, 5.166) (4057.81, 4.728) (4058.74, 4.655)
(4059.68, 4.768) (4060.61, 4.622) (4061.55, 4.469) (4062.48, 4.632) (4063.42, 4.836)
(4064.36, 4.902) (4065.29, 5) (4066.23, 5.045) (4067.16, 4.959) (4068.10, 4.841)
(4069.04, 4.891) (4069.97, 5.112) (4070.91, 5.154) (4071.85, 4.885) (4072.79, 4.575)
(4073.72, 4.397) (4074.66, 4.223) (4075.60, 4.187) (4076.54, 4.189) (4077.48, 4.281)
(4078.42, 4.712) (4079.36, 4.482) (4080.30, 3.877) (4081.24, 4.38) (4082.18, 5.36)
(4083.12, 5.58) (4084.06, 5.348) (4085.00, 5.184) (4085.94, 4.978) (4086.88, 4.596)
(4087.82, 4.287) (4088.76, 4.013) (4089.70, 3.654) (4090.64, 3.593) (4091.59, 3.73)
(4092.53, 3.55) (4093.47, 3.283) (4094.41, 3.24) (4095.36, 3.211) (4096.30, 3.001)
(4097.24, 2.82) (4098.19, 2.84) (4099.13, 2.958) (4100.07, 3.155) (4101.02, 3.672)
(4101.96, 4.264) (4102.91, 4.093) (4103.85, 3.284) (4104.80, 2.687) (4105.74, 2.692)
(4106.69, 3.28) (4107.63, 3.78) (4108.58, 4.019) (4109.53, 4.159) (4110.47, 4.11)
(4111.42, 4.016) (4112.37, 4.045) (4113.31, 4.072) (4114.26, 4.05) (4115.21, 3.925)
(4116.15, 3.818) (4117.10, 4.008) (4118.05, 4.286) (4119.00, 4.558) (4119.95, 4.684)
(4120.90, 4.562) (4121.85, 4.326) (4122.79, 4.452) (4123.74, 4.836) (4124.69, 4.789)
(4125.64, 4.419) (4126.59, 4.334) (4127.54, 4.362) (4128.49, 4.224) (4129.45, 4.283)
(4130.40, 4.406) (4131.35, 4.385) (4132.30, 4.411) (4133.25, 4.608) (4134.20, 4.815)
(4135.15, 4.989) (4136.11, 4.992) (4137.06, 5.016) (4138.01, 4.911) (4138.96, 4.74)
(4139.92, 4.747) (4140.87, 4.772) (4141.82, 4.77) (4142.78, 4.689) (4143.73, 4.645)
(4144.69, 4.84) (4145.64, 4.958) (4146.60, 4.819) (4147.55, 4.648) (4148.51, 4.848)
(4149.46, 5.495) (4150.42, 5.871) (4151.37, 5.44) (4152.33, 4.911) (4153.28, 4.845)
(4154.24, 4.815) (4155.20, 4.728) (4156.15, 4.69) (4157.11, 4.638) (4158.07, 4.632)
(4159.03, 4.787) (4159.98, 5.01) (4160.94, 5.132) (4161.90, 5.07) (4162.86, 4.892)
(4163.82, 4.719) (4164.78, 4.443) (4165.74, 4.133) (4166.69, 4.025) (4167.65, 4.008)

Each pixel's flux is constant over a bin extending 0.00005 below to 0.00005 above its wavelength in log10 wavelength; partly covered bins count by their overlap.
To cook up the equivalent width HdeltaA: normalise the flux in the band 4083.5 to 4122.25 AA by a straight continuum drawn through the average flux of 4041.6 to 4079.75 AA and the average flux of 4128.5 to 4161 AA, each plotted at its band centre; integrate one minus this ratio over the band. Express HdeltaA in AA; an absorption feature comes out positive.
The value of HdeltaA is 7.8 AA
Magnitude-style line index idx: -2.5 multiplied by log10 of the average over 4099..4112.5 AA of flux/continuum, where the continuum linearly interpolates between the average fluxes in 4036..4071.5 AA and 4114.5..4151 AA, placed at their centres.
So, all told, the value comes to 0.30 mag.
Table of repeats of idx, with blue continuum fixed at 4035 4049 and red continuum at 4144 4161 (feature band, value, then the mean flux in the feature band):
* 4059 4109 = 0.19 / 4.18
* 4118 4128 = 0.10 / 4.52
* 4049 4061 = 0.01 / 4.99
